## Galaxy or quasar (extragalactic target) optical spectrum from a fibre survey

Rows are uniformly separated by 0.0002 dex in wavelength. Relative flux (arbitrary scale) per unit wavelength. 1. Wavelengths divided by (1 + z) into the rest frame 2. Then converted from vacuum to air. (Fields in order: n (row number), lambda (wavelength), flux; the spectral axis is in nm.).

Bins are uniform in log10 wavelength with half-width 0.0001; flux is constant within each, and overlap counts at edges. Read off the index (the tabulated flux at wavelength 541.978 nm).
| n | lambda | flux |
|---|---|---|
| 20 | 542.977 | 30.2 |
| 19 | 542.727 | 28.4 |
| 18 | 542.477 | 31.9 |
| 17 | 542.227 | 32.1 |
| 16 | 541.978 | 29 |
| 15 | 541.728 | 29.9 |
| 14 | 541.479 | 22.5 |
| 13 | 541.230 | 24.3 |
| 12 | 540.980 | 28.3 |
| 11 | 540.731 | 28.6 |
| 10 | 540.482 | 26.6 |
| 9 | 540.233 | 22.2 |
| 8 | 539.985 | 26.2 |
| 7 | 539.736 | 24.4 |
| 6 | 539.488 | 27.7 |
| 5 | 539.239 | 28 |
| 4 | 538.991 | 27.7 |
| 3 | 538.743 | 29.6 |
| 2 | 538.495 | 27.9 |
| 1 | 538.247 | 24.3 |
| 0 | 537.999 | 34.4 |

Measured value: 29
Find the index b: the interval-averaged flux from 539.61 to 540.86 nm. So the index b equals 25.6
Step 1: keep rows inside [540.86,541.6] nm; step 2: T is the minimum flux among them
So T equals 22.5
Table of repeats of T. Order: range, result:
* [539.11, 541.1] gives 22.2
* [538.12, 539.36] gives 24.3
